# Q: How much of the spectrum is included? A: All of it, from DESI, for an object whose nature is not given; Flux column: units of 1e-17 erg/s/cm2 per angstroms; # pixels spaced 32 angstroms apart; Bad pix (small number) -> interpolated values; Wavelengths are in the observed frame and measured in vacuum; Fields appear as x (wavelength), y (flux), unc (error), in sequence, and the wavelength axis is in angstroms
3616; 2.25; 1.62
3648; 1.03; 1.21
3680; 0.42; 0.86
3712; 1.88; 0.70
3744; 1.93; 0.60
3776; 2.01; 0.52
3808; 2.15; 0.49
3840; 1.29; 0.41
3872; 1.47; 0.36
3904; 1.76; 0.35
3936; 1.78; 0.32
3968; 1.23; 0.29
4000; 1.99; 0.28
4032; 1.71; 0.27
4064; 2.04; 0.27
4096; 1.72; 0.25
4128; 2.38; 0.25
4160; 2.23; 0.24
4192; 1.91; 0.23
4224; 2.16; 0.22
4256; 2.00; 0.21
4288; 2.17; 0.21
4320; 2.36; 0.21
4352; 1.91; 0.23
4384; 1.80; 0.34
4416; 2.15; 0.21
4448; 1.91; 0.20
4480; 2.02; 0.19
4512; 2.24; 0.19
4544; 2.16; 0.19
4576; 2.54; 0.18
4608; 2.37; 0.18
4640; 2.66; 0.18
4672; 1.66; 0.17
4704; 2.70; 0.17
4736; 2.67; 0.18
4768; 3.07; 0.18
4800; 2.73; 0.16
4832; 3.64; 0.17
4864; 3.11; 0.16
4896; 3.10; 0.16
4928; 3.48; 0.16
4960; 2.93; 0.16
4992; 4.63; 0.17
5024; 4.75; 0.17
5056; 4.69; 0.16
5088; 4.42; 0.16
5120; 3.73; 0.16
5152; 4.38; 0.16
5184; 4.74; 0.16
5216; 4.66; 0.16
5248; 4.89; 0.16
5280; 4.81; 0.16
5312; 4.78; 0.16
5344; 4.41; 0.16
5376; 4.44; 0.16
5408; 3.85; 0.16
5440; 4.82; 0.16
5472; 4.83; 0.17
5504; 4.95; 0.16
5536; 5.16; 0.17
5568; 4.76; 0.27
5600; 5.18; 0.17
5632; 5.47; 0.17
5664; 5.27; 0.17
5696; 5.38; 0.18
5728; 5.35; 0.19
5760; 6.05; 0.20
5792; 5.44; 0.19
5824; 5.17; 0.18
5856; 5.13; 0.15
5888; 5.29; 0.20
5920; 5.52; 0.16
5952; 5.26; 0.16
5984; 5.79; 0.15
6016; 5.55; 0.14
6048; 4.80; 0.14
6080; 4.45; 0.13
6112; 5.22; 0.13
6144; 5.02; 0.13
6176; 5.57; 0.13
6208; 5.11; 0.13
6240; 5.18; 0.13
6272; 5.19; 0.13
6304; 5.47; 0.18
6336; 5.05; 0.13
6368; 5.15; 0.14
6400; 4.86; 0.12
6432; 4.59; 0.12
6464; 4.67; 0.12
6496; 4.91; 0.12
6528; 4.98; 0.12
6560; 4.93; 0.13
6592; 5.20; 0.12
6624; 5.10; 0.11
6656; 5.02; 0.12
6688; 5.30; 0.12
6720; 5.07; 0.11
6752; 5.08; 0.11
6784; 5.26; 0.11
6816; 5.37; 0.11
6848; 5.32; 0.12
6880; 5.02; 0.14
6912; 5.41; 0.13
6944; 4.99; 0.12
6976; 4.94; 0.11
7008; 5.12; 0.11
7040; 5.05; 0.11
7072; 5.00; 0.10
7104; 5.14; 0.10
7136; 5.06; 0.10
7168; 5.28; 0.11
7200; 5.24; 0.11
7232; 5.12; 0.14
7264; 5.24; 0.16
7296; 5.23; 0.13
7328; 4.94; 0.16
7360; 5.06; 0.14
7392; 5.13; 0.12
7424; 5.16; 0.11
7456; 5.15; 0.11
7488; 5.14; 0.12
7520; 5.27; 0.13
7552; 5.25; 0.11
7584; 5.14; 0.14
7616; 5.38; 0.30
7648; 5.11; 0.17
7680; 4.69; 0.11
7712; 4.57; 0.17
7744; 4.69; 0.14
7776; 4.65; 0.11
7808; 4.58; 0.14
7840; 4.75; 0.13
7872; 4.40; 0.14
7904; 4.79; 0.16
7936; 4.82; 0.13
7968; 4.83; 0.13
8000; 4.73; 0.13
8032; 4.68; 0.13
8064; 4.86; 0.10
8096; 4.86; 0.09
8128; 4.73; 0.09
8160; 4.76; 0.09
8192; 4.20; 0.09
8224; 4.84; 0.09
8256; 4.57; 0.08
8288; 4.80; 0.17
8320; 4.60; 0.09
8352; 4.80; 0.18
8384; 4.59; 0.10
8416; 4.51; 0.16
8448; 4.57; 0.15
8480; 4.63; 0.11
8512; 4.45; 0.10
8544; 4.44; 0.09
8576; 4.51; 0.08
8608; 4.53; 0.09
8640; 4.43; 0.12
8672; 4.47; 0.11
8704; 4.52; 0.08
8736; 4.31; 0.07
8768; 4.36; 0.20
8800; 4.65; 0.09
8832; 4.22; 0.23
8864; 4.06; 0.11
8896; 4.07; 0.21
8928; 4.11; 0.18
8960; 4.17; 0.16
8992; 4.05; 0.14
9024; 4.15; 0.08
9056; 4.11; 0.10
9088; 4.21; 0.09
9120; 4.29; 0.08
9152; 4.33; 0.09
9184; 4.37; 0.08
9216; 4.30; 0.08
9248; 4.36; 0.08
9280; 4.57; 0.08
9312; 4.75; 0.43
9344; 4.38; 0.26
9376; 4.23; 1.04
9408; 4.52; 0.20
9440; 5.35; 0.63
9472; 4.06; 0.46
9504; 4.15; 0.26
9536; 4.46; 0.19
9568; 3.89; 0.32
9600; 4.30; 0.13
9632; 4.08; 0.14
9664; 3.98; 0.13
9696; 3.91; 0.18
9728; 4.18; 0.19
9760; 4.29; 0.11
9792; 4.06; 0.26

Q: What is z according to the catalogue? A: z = 0.247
